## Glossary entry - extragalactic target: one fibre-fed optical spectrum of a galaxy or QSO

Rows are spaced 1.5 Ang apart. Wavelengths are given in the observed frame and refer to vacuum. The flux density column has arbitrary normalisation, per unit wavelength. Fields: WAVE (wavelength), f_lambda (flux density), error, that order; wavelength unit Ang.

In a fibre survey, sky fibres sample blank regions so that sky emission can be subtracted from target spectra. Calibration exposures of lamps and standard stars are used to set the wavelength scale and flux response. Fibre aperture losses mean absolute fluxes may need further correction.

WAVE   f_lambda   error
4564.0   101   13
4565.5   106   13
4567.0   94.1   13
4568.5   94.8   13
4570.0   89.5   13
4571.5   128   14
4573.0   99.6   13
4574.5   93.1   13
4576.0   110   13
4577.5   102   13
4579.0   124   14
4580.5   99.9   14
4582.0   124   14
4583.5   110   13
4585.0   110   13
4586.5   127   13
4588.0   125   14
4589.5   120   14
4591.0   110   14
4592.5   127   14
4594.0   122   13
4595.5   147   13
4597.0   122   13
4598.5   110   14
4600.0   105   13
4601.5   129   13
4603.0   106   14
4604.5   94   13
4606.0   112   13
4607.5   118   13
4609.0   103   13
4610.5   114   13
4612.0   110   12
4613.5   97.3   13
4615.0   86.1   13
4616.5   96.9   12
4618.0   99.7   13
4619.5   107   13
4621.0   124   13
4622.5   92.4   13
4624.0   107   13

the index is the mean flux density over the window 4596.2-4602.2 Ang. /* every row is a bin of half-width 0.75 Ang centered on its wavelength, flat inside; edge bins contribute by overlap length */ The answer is 117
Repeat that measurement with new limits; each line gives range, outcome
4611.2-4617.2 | 97.7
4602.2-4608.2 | 108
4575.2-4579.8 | 112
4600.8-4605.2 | 110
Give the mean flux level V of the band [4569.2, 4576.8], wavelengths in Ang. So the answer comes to 104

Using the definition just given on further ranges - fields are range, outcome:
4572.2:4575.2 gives 96.9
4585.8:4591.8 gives 120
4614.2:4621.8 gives 103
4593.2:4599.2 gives 125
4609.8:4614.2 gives 107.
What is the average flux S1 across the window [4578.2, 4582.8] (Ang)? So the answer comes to 116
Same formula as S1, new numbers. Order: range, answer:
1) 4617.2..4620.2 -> 103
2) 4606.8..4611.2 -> 112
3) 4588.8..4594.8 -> 120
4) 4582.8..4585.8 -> 110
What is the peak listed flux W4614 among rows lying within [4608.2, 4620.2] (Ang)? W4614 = 114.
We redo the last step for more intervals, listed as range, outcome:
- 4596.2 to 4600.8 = 122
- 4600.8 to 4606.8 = 129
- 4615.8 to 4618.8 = 99.7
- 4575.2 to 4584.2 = 124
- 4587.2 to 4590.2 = 125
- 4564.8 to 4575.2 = 128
